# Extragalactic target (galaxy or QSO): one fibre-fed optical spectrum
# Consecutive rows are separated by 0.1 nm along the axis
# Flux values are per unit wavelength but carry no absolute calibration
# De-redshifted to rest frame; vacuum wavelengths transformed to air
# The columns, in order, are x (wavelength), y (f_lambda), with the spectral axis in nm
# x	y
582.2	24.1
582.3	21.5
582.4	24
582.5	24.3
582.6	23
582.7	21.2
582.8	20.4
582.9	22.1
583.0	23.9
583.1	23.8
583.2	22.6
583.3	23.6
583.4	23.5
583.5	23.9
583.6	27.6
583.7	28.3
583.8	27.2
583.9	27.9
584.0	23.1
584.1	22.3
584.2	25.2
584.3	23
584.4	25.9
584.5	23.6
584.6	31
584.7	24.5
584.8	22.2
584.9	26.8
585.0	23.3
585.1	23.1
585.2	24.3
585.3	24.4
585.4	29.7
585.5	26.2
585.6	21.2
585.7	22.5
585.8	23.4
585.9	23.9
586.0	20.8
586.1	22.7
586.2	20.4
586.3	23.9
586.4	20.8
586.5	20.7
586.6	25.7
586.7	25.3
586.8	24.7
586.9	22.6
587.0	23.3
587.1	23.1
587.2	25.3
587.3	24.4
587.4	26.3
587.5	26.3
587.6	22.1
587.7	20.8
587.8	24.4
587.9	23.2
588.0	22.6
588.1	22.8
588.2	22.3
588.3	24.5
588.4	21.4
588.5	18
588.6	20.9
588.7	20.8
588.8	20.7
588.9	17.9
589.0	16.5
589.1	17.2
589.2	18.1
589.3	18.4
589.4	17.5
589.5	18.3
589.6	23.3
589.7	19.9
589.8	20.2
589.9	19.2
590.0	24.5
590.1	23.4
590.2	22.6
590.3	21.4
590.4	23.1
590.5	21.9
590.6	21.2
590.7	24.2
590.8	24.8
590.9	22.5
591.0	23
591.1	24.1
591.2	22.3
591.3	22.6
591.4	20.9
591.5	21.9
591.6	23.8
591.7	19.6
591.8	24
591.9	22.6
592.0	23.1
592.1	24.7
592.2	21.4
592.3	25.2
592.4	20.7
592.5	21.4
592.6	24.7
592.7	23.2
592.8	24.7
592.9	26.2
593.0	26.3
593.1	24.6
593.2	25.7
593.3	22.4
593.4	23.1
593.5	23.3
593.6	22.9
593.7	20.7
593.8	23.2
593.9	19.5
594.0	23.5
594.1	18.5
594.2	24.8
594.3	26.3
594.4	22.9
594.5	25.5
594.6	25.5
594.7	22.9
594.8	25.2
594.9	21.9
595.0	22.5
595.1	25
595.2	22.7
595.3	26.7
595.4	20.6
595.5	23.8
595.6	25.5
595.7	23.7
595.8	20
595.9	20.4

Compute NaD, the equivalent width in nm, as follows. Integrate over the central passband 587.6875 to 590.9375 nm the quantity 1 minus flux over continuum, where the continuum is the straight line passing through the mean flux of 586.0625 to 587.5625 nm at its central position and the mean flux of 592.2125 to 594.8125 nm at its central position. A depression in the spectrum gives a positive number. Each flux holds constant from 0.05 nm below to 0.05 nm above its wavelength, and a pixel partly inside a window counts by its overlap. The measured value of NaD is 0.34 nm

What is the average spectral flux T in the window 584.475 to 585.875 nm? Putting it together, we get 24.7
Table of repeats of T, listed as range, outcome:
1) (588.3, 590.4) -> 20.2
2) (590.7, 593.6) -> 23.3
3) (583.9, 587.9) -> 24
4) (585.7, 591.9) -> 22.1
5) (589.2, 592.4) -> 22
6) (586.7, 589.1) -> 22.3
